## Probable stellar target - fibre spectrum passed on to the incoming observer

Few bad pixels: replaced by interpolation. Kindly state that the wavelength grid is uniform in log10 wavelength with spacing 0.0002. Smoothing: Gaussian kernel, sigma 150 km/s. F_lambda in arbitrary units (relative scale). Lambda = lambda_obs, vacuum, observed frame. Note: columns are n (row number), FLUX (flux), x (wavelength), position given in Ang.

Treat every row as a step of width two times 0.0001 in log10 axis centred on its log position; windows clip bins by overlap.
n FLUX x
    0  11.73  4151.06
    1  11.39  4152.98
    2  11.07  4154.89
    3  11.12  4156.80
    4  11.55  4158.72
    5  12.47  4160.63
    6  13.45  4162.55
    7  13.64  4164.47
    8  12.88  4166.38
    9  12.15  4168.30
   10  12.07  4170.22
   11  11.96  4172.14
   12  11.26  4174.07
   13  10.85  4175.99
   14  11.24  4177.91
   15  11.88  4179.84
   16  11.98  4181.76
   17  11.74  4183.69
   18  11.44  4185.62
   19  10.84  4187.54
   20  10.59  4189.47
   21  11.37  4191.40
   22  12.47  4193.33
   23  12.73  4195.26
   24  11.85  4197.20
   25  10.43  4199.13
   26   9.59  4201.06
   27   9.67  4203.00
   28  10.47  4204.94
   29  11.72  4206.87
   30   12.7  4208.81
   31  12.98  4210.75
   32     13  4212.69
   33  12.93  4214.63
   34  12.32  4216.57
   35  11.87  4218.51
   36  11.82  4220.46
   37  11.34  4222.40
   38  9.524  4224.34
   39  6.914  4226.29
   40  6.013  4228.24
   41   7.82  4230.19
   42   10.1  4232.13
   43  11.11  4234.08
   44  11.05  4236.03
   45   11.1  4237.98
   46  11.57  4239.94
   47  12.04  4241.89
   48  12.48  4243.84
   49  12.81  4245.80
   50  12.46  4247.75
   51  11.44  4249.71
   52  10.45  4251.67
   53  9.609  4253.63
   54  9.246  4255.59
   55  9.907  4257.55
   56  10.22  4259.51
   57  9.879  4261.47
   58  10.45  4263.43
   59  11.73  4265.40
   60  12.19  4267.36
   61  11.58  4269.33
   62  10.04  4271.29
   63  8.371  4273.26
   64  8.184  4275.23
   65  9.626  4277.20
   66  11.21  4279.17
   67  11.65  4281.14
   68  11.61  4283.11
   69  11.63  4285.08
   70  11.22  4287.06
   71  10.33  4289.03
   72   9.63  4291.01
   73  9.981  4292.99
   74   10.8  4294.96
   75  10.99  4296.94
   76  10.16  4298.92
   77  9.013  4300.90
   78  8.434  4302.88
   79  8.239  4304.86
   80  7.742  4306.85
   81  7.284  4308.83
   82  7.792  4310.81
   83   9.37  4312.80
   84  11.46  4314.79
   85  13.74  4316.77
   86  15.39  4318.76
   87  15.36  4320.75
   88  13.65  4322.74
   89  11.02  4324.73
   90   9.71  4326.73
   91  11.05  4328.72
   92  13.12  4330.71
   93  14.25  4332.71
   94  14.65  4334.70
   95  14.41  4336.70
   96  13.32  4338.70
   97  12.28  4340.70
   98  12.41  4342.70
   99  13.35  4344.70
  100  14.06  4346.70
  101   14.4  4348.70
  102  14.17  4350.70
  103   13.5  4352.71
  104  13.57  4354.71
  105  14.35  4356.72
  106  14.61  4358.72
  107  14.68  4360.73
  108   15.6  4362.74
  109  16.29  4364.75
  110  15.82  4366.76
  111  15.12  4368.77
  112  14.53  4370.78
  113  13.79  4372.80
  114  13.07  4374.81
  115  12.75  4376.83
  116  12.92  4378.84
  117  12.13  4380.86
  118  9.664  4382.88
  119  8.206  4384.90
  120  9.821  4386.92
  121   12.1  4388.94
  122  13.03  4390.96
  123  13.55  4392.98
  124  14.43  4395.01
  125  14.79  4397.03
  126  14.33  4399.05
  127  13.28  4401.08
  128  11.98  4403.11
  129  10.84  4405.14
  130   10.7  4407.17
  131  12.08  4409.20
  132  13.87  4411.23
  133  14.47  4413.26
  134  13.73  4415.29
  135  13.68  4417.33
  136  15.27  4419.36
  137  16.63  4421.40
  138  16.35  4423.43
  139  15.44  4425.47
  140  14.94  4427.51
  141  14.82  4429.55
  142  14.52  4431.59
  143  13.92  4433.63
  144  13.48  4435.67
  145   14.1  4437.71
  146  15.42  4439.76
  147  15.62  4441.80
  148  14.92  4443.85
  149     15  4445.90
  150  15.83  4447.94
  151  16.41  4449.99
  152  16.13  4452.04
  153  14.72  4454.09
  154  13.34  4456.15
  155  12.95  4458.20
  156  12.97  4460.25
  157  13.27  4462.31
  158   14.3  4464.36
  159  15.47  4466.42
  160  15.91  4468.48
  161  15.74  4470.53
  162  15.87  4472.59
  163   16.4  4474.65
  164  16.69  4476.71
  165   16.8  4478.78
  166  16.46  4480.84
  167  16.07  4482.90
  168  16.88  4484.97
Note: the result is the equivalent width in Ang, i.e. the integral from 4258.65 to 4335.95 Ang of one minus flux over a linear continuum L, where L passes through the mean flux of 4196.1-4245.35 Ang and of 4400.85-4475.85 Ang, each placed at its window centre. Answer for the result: 8.4 Ang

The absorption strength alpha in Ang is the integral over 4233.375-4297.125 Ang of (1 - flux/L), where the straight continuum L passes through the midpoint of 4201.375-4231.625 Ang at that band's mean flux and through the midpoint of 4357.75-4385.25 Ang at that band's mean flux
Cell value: 4.4 Ang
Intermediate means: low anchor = 10.7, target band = 10.8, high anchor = 13.6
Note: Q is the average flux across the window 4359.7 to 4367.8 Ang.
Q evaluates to 15.6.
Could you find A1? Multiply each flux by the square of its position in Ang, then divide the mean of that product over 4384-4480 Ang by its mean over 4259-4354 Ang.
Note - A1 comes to 1.33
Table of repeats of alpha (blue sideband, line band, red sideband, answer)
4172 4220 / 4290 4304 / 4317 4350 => 3.3 Ang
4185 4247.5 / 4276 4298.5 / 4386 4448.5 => 2.5 Ang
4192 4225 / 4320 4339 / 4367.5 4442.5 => -0.3 Ang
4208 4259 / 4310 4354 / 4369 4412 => -3.5 Ang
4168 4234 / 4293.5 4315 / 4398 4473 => 5.8 Ang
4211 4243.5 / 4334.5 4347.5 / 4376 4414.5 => -1.7 Ang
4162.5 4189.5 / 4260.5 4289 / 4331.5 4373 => 5.5 Ang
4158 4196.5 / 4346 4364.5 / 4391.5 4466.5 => -1.2 Ang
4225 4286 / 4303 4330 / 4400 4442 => 2.2 Ang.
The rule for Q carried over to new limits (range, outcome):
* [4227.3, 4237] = 9.24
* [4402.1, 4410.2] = 11.4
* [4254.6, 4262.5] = 9.82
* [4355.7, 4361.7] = 14.5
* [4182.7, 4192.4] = 11.2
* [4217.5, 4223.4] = 11.7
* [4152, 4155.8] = 11.2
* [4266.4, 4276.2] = 10.1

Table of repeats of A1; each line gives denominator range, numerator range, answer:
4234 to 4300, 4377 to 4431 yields 1.31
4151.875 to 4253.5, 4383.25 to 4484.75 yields 1.40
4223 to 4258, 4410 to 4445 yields 1.56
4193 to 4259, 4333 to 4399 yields 1.31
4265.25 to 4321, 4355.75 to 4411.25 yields 1.31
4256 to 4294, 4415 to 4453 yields 1.55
